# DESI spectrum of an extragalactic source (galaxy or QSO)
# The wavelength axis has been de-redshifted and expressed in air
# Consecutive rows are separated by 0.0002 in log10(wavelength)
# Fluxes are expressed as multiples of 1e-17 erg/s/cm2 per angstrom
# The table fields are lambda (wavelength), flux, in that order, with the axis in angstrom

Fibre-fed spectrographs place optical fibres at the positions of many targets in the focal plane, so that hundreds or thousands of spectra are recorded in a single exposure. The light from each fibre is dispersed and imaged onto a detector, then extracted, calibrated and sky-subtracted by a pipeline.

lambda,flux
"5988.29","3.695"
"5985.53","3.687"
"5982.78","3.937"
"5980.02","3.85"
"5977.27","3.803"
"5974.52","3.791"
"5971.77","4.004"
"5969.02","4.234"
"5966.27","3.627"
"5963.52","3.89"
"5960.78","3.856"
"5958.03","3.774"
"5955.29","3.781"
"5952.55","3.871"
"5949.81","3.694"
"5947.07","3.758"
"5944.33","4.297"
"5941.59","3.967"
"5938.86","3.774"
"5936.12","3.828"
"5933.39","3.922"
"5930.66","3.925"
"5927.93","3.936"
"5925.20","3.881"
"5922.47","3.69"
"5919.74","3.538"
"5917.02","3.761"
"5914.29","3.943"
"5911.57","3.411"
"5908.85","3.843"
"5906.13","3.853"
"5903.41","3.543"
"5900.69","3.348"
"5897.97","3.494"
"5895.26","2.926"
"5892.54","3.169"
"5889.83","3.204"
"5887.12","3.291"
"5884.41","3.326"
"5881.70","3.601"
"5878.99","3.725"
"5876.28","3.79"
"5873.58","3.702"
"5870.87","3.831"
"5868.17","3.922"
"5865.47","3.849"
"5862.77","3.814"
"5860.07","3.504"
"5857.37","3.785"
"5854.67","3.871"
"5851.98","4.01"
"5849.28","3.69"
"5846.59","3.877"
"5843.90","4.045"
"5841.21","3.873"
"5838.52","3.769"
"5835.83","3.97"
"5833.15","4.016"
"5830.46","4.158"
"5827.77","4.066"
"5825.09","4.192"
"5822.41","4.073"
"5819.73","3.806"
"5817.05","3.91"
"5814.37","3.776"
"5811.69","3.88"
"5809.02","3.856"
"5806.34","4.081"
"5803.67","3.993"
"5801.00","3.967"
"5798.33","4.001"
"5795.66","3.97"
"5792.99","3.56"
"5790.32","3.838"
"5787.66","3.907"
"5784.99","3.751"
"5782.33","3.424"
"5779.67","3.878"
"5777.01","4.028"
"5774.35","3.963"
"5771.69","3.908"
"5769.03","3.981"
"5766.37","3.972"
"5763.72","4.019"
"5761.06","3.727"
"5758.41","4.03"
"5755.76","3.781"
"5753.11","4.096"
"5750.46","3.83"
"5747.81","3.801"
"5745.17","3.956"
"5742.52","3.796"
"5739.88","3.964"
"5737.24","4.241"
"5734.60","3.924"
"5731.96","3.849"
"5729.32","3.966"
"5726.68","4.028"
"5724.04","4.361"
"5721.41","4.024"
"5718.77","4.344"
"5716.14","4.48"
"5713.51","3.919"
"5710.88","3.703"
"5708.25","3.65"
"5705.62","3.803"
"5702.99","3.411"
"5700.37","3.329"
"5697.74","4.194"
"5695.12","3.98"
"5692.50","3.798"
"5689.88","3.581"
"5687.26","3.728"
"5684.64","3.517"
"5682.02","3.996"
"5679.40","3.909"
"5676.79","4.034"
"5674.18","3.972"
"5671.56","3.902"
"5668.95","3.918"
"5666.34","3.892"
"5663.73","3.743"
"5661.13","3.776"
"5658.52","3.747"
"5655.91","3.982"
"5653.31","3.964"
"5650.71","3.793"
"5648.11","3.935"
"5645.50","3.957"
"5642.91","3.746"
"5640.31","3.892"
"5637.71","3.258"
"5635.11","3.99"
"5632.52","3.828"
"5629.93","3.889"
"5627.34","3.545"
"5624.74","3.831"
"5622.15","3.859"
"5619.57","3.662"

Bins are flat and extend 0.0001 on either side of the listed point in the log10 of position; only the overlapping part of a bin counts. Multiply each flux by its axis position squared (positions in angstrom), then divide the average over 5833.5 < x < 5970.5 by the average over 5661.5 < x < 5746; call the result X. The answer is 1.03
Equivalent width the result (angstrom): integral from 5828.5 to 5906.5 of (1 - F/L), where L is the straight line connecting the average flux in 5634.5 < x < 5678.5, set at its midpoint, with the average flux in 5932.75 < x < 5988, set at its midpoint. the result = 3.5 angstrom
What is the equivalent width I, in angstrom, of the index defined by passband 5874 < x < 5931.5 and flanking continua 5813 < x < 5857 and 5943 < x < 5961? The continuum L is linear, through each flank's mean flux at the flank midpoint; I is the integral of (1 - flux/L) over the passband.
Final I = 4.6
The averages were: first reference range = 3.94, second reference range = 3.86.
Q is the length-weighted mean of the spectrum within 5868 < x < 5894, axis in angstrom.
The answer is 3.54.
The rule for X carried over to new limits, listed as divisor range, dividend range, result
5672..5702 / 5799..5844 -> 1.09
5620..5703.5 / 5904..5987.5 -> 1.11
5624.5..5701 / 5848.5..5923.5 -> 1.02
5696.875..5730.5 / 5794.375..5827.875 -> 1.04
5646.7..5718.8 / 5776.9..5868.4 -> 1.06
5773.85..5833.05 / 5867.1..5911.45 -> 0.93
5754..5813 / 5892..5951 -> 1.00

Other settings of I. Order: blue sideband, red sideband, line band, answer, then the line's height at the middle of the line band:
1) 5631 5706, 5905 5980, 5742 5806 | -1.1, 3.82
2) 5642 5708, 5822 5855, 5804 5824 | 0.1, 3.95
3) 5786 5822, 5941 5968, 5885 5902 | 2.8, 3.87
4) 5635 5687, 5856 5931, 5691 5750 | -2.3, 3.78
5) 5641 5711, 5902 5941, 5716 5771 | -2.8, 3.81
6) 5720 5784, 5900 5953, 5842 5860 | 0.0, 3.86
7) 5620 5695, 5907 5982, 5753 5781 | -0.8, 3.83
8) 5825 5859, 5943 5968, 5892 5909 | 2.0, 3.89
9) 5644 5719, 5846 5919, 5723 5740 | -1.1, 3.8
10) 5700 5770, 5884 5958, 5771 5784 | 0.1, 3.87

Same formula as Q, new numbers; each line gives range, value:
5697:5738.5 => 3.95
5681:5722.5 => 3.84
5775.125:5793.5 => 3.79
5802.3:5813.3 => 3.95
